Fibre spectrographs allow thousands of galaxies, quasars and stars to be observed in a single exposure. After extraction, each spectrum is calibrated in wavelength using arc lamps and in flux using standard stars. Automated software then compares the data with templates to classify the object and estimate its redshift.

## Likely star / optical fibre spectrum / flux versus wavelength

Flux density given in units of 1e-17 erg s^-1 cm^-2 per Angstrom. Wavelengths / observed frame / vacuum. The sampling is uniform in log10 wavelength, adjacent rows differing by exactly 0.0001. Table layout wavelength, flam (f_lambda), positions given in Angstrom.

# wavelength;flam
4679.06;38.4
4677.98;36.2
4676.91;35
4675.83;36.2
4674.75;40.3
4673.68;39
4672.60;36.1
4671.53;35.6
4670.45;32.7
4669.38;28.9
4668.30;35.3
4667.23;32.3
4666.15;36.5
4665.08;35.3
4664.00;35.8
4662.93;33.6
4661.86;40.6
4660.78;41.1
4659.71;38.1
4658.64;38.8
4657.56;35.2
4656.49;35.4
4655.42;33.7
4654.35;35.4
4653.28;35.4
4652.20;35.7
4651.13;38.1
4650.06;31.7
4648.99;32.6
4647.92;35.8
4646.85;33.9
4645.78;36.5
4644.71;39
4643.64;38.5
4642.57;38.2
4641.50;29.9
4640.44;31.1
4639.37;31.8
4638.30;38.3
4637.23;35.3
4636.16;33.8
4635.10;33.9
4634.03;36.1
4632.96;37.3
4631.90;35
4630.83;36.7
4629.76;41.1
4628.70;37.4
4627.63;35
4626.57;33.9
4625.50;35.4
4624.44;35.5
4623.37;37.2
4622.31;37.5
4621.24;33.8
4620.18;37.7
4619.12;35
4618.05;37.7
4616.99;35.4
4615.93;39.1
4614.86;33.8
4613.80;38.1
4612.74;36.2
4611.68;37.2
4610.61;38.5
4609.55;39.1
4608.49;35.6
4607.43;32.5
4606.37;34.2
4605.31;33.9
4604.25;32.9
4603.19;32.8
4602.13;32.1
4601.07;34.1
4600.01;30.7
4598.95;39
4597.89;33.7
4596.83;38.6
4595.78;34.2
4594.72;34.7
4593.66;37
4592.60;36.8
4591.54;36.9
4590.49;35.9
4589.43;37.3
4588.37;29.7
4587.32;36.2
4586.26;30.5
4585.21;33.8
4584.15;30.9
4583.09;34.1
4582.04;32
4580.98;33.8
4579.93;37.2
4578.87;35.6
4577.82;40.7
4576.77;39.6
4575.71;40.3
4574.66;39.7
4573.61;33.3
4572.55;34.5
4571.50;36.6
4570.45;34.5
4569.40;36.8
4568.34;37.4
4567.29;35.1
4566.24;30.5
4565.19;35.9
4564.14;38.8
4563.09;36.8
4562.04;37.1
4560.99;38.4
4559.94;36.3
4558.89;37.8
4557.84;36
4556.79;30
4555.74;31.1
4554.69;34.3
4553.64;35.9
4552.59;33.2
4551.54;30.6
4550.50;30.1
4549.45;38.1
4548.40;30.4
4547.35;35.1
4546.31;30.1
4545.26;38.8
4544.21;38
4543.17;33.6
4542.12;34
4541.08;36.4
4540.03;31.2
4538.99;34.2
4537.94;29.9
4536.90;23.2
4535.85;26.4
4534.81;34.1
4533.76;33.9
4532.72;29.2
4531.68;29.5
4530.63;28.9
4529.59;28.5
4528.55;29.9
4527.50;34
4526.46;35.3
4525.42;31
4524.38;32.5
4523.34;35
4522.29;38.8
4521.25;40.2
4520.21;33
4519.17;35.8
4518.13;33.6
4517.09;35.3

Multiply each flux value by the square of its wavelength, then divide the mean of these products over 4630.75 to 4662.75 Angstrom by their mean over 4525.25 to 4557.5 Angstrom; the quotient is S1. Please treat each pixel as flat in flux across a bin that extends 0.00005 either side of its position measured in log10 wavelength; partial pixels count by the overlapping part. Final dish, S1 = 1.2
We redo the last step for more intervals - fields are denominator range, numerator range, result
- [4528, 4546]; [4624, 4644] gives 1.17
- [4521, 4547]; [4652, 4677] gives 1.17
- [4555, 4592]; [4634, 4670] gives 1.03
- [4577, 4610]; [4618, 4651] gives 1.04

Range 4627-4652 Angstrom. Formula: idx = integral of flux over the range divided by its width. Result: 35.5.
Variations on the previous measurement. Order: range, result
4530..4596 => 34.3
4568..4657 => 35.5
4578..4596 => 34.6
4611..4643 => 35.8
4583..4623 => 35.2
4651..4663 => 36.8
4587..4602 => 35.2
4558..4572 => 36.3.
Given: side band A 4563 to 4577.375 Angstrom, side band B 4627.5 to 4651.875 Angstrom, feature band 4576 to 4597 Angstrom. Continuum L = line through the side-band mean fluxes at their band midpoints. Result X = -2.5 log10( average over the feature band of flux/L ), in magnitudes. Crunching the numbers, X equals 0.03 mag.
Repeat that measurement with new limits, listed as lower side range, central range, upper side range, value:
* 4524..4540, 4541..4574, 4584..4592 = -0.085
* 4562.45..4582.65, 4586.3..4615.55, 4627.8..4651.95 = 0.024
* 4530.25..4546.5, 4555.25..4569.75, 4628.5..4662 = -0.084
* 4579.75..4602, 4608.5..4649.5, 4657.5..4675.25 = -0.019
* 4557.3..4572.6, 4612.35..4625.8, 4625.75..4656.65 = -0.022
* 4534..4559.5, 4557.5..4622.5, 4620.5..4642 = -0.045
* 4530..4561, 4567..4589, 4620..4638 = -0.040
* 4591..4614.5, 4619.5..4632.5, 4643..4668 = -0.020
